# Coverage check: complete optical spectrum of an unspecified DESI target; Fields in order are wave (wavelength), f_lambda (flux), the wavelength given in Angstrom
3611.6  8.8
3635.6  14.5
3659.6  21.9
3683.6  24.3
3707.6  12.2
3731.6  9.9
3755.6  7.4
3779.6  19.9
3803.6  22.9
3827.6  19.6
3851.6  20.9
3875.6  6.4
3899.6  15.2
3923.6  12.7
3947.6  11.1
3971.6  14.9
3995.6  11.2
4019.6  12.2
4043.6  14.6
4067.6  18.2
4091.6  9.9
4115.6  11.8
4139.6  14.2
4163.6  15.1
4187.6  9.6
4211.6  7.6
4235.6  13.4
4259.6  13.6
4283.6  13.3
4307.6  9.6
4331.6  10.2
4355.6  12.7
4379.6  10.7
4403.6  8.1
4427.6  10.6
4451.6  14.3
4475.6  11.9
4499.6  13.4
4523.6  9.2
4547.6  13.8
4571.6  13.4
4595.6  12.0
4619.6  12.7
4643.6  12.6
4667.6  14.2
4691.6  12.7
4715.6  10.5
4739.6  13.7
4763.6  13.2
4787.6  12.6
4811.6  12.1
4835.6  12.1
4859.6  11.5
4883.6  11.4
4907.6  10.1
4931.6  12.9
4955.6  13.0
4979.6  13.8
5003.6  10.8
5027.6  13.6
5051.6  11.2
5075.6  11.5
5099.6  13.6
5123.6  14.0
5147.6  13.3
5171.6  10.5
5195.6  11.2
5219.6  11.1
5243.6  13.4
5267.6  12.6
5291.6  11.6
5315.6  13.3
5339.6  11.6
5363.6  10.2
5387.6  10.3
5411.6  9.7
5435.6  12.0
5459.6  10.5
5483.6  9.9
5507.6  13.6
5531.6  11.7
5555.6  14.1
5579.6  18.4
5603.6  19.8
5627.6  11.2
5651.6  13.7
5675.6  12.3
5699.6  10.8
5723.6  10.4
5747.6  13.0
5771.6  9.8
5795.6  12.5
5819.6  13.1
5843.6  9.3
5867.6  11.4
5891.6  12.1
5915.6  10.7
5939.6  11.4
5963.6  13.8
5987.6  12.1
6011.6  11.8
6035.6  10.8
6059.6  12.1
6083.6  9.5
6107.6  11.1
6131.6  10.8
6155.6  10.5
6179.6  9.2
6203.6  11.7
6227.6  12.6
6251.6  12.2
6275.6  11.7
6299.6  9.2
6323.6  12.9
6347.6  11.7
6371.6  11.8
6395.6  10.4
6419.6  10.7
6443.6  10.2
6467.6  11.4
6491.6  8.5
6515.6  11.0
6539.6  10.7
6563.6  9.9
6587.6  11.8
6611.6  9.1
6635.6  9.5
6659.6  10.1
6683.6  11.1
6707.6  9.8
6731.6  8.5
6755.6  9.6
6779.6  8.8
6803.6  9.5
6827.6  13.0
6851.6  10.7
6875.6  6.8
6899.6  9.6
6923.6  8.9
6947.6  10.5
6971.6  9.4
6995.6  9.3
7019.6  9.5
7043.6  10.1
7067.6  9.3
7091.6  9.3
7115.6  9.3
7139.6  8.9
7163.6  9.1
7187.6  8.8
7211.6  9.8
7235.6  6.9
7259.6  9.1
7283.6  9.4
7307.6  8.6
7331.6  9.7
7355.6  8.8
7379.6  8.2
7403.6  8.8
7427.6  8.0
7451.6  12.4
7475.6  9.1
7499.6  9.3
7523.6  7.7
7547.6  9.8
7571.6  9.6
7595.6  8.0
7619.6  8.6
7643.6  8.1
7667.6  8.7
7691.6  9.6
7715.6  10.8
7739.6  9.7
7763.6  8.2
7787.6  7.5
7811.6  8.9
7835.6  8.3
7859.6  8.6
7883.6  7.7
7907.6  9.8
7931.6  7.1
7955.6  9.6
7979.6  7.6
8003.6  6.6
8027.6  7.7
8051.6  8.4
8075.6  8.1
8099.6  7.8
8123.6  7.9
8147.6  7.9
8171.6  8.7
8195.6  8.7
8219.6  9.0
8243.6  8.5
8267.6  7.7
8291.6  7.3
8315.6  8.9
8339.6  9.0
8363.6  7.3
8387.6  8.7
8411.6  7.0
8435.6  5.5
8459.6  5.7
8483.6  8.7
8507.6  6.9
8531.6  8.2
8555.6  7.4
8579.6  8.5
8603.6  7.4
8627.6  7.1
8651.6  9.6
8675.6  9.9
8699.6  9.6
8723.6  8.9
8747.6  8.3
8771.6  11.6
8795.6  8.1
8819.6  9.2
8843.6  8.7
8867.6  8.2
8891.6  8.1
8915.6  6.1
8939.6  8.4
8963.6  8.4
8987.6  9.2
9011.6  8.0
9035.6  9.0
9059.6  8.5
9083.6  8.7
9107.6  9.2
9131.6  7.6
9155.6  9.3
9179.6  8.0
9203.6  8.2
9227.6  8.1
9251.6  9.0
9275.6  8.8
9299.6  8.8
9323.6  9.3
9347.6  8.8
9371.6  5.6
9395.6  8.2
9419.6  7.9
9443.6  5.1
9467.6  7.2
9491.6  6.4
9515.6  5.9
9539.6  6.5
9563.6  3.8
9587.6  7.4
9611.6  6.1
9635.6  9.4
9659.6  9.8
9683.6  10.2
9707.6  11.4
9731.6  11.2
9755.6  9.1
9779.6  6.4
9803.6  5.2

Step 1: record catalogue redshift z 1.00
